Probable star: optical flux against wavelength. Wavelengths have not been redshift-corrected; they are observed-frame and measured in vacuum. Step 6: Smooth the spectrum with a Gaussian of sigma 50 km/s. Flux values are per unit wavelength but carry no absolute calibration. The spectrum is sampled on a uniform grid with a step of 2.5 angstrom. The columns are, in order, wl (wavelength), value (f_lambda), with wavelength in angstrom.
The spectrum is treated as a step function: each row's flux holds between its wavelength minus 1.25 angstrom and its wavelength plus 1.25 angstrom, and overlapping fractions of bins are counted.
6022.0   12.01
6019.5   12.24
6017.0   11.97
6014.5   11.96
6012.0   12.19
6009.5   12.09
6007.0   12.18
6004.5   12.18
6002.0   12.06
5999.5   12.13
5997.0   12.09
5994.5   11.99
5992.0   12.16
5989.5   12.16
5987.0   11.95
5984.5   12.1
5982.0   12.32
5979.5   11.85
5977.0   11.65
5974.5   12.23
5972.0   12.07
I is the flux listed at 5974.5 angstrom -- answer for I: 12.23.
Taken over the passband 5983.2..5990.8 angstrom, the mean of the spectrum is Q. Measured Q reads 12.1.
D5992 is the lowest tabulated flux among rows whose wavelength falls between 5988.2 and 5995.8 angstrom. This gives 11.99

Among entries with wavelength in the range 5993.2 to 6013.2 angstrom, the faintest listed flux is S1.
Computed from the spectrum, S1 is 11.99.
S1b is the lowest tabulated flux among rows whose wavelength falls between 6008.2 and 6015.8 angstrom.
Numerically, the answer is 11.96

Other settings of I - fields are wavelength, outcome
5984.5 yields 12.1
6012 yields 12.19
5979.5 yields 11.85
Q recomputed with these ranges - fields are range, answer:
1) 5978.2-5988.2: 12.1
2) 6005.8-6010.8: 12.1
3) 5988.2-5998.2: 12.1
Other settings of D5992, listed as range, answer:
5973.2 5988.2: 11.65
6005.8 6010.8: 12.09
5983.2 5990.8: 11.95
